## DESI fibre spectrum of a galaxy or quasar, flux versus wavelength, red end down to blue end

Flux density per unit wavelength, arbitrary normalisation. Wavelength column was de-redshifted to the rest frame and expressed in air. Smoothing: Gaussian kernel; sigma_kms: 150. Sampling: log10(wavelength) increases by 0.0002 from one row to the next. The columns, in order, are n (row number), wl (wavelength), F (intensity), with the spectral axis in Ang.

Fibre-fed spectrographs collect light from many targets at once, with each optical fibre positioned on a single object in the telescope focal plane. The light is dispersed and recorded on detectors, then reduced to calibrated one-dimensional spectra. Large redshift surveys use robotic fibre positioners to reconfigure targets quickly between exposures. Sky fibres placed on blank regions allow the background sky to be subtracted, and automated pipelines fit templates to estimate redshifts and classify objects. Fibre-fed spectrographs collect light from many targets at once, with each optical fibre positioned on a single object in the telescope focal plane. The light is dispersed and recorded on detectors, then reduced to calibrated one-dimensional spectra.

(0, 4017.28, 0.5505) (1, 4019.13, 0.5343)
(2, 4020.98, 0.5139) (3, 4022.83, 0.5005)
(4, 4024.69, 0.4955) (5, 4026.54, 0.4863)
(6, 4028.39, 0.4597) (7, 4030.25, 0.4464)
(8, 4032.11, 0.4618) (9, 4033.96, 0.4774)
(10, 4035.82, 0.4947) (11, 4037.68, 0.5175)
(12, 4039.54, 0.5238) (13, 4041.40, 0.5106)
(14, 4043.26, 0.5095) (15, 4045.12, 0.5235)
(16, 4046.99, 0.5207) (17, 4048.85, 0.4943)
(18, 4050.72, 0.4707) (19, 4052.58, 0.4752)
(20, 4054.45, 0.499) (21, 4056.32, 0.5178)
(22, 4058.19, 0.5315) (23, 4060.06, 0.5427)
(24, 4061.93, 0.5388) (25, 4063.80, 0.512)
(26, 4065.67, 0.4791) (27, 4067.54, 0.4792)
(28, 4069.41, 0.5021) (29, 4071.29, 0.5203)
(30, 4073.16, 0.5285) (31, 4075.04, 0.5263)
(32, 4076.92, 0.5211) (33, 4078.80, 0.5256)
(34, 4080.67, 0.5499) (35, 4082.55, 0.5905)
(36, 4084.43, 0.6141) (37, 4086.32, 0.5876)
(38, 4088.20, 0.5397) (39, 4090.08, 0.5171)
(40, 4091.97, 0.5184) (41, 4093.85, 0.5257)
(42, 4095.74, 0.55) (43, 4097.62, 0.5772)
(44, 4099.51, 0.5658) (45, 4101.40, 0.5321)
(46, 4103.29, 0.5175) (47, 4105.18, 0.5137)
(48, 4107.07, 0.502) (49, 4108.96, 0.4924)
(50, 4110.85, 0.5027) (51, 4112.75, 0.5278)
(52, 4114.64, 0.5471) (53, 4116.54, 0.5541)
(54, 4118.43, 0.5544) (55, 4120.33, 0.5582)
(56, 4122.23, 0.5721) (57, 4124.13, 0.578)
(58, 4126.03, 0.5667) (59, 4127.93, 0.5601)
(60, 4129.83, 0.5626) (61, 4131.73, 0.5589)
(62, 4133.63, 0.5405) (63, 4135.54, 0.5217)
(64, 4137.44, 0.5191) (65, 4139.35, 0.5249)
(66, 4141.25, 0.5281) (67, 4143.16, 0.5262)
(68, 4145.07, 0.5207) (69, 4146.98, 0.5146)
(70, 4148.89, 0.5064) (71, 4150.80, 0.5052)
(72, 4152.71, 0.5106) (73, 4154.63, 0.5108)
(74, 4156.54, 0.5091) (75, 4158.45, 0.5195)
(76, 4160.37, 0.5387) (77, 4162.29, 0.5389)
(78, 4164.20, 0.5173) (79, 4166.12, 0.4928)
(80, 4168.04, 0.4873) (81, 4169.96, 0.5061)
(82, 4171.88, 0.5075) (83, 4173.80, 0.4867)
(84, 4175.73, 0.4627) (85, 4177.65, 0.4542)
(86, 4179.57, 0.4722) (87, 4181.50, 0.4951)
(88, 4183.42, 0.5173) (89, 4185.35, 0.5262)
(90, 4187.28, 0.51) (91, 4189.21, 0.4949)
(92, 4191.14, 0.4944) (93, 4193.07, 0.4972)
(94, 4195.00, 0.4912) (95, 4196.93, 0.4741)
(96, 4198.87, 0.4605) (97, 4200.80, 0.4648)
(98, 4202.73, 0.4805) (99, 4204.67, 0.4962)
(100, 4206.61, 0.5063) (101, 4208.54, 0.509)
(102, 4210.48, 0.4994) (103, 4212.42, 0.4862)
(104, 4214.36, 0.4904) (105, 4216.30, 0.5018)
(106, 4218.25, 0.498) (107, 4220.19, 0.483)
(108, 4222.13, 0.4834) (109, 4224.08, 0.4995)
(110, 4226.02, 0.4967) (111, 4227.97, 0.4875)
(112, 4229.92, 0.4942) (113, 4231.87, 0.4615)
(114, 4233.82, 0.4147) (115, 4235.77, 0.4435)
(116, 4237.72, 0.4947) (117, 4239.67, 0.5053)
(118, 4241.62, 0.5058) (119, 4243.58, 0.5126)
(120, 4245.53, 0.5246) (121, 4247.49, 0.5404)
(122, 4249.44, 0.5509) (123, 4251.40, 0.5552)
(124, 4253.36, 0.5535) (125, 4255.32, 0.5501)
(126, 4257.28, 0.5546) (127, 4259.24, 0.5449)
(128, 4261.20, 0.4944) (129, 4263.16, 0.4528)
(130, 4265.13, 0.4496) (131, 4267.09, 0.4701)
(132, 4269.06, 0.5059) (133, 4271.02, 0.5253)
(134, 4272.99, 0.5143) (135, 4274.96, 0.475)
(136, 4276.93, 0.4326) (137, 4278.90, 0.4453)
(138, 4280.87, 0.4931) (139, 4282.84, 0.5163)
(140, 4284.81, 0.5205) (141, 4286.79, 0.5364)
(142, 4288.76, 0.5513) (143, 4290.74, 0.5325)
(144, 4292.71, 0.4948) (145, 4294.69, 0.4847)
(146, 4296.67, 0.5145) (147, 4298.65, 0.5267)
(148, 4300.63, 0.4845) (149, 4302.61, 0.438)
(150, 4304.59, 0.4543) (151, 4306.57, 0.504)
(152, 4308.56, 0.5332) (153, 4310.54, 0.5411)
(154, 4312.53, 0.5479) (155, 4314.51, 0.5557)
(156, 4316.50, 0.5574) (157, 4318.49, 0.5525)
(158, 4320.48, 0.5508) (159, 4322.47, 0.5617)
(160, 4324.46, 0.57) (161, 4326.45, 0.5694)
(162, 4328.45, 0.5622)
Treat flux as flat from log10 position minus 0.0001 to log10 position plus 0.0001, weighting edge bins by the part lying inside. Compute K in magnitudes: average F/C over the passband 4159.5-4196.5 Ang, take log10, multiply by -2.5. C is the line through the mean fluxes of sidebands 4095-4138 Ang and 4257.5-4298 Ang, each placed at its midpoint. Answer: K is 0.06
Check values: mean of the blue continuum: 0.543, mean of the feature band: 0.499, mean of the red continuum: 0.499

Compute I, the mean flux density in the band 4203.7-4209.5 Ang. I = 0.504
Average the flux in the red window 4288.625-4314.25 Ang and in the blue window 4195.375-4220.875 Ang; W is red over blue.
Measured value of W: 1.04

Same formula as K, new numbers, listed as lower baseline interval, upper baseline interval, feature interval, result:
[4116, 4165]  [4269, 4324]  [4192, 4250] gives 0.07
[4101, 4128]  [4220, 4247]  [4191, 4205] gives 0.05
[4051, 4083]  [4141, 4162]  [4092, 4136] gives -0.05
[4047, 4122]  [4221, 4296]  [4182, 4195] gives 0.02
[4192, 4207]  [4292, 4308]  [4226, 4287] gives -0.03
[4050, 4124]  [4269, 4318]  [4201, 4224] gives 0.05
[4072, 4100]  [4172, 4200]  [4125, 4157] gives -0.03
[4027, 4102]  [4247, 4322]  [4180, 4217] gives 0.05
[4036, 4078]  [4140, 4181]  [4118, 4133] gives -0.11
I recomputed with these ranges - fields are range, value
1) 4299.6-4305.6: 0.46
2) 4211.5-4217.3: 0.492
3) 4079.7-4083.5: 0.571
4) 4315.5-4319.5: 0.554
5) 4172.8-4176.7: 0.475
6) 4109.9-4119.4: 0.537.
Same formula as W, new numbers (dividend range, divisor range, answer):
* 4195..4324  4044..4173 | 0.96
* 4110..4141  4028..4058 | 1.10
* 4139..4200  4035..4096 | 0.96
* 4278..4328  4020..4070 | 1.05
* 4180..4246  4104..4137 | 0.91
